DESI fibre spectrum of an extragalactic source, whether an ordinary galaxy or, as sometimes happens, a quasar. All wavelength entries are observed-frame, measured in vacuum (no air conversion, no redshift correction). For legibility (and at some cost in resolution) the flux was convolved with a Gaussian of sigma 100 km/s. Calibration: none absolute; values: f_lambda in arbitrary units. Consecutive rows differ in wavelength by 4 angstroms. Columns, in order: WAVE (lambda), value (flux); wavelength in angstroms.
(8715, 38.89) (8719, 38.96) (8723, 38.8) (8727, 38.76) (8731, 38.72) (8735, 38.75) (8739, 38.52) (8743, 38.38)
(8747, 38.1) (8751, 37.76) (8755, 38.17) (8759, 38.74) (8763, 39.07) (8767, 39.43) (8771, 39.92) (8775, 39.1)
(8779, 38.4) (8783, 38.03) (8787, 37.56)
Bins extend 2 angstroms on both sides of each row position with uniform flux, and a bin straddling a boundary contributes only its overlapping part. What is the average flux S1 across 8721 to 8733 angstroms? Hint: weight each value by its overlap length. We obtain 38.8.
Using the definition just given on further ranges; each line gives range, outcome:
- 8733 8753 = 38.3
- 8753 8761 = 38.5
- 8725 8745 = 38.6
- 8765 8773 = 39.7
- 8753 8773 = 39.1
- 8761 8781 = 39.2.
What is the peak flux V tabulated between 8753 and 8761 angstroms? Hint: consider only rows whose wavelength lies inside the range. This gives 38.74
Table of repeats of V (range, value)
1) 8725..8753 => 38.76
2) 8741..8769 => 39.43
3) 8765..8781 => 39.92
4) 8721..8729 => 38.8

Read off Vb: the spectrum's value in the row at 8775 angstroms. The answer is 39.1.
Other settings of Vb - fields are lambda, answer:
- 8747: 38.1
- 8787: 37.56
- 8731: 38.72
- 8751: 37.76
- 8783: 38.03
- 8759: 38.74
